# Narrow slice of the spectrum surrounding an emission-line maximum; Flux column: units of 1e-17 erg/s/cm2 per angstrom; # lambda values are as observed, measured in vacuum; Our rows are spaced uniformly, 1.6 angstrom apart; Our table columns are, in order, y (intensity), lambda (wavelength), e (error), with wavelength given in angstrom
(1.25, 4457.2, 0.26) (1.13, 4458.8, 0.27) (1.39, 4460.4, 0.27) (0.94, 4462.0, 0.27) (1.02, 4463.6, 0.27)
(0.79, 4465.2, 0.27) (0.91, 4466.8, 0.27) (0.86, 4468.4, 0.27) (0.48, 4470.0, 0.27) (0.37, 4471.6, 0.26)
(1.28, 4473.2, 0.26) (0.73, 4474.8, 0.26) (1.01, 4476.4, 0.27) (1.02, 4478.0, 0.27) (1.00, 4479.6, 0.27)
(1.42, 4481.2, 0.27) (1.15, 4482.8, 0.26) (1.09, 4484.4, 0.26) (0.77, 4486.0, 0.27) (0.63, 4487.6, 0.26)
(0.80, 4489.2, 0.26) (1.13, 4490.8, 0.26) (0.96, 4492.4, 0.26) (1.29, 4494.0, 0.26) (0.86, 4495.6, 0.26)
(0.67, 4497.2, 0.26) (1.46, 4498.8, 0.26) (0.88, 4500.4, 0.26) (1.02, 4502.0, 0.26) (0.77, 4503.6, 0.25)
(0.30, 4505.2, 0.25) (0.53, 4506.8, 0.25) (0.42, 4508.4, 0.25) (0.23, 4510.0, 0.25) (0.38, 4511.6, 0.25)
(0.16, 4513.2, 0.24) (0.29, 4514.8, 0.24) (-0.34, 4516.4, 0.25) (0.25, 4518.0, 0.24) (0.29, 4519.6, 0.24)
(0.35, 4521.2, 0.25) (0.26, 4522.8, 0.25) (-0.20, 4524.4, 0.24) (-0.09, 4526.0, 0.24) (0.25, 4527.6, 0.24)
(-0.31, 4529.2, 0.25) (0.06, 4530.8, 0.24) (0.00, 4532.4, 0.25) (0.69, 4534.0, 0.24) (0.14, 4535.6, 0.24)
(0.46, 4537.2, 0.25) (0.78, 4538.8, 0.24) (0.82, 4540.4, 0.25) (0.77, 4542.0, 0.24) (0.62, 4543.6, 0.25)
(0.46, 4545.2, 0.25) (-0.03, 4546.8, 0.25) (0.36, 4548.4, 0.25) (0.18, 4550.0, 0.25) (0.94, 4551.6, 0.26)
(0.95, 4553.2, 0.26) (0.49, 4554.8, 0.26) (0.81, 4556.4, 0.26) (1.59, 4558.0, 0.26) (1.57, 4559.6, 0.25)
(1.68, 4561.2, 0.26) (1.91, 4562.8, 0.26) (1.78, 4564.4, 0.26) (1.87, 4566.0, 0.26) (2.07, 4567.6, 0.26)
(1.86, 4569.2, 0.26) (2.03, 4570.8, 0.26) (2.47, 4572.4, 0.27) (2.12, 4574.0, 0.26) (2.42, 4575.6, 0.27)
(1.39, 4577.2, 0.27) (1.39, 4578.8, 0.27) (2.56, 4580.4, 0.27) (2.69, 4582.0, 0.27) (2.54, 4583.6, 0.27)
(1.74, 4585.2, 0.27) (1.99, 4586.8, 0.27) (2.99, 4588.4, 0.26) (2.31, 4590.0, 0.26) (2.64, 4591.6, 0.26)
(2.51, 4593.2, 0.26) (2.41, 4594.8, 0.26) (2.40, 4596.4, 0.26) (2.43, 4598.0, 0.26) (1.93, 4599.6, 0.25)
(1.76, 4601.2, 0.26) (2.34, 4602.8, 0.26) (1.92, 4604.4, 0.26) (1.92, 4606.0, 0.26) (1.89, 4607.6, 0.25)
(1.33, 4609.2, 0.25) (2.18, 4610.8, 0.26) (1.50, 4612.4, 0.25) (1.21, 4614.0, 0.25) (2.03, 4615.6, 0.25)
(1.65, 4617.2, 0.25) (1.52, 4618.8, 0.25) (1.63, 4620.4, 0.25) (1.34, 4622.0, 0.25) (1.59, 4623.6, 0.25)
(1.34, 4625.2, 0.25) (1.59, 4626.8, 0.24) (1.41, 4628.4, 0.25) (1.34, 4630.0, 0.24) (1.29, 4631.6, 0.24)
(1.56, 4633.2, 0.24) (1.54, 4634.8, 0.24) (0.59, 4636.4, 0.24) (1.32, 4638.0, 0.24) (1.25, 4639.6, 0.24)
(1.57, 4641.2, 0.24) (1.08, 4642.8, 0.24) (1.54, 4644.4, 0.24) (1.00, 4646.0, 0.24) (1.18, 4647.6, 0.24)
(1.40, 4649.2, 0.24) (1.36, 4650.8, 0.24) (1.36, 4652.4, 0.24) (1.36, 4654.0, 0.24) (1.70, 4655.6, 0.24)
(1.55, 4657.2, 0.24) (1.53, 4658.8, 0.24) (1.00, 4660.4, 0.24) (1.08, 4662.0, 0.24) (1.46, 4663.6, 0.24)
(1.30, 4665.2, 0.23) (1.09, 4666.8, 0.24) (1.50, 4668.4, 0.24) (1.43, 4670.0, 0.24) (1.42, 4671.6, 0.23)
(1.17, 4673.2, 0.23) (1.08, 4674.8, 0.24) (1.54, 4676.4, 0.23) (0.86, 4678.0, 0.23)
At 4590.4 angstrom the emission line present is C IV 1549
